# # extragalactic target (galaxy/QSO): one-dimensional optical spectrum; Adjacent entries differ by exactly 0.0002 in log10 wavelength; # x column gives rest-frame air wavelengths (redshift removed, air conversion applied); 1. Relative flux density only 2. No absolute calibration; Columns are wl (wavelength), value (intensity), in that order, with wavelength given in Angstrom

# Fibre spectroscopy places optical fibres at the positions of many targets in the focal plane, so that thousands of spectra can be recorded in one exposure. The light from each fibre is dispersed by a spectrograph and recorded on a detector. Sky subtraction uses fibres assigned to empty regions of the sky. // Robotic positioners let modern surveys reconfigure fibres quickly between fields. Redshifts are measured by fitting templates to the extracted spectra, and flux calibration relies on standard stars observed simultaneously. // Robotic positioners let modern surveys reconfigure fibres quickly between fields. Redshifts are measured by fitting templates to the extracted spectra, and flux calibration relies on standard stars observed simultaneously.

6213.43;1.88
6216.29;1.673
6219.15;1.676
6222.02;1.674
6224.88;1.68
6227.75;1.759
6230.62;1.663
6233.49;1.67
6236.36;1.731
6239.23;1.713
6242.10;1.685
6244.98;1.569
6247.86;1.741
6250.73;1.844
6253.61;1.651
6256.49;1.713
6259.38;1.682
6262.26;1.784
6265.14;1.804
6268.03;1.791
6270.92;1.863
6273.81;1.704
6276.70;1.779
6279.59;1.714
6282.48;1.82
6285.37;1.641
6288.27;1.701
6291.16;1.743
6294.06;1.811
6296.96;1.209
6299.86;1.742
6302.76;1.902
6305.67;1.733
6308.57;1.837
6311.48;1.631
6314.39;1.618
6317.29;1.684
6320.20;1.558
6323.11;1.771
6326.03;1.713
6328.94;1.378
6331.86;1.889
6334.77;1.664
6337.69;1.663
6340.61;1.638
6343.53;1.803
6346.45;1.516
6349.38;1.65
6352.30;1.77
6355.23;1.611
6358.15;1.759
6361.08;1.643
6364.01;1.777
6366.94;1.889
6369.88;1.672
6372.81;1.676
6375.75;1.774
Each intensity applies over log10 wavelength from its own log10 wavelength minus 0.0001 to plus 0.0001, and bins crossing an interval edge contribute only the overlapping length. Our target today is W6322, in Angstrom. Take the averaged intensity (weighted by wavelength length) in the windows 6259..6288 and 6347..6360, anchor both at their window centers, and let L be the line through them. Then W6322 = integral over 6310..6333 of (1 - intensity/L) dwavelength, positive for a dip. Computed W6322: 0.82 Angstrom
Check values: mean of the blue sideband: 1.76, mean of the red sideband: 1.68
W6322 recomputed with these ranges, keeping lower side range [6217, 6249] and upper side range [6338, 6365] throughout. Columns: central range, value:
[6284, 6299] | 0.5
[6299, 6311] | -0.8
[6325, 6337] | 0.2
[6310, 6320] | 0.3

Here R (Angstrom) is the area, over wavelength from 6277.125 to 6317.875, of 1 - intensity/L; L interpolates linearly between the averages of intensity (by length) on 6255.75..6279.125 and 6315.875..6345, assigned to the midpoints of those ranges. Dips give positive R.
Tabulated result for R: 0.49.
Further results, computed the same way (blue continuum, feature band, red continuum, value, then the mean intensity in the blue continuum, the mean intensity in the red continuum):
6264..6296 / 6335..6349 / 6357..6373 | 0.7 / 1.75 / 1.74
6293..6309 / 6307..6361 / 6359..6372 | 1.4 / 1.69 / 1.74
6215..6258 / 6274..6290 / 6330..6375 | -0.3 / 1.7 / 1.71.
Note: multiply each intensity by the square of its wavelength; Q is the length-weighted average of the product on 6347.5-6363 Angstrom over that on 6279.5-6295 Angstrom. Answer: 0.99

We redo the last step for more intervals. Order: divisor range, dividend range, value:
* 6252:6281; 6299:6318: 1.01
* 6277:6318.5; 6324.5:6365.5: 1.00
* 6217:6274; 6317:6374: 1.01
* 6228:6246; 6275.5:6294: 1.05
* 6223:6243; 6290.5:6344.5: 1.02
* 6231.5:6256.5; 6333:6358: 1.02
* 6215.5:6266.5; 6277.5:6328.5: 1.01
